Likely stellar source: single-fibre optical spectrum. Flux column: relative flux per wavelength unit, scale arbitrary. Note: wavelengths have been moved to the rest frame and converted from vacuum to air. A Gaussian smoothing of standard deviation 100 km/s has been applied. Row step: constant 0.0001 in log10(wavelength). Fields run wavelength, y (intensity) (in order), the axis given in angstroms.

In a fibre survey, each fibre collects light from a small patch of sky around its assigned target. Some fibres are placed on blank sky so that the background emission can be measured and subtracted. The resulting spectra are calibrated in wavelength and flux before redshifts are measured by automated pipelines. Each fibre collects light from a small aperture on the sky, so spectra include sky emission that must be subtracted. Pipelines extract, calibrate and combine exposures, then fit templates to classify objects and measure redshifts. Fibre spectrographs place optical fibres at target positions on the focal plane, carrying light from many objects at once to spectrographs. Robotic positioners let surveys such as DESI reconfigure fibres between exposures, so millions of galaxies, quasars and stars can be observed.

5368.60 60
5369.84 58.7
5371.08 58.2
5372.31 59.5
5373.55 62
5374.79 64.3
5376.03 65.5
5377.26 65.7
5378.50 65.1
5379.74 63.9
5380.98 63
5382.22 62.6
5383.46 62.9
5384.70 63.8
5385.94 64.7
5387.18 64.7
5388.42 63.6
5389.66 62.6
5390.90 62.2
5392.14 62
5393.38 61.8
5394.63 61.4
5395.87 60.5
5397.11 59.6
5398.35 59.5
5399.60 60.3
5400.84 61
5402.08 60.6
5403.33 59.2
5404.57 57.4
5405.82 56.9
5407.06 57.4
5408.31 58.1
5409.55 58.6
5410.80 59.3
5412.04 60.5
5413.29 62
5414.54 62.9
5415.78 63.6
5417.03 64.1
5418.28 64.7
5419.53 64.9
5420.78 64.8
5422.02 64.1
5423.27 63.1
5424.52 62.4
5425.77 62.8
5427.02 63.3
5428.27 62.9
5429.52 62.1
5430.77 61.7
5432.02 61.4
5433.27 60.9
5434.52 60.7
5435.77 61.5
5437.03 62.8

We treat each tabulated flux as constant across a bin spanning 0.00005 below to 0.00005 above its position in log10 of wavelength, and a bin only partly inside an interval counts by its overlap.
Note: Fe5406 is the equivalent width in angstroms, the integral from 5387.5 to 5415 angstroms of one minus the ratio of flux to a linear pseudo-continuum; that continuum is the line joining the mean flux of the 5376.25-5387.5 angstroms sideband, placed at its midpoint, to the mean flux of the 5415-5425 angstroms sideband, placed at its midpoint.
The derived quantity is 1.6 angstroms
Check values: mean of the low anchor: 64.1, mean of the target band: 60.4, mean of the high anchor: 64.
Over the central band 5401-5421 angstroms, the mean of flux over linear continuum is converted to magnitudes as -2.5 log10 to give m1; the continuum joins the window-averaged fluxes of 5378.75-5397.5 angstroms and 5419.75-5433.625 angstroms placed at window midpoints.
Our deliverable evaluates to 0.034 mag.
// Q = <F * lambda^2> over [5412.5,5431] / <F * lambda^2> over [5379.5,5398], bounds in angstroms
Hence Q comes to 1.02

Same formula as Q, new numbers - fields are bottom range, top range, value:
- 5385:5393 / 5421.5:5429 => 1.01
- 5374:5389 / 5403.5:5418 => 0.95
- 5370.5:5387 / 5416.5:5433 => 1.02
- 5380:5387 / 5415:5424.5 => 1.02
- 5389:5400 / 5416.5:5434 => 1.04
